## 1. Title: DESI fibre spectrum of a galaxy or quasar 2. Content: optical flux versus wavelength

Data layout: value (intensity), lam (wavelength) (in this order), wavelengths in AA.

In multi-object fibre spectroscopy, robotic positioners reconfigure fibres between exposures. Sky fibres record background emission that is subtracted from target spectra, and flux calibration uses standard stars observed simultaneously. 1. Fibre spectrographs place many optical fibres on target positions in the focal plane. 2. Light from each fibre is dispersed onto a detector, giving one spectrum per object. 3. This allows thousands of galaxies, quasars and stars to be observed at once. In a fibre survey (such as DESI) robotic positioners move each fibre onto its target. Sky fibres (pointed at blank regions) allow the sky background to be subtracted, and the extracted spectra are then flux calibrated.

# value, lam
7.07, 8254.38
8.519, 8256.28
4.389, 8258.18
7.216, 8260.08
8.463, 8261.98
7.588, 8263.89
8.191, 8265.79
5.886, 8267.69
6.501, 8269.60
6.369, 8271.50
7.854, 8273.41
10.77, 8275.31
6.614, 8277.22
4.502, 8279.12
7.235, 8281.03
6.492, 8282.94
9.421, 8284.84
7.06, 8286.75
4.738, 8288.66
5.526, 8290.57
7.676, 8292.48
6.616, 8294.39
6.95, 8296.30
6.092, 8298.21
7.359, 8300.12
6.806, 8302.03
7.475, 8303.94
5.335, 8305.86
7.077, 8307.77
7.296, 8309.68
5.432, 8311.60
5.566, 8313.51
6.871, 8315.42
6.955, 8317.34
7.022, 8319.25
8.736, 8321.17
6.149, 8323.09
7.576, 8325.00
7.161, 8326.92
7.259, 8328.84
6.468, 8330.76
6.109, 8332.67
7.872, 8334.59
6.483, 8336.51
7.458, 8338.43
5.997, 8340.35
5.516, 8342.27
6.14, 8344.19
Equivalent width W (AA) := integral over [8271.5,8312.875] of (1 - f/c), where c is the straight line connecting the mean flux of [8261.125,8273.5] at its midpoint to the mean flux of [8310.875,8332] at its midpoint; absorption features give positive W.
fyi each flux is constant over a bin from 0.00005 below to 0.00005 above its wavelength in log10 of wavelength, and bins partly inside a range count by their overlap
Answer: 1.1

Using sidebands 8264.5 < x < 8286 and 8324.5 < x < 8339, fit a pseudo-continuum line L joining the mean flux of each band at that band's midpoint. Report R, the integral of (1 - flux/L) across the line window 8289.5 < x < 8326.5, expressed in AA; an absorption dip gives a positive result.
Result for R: 1.85 AA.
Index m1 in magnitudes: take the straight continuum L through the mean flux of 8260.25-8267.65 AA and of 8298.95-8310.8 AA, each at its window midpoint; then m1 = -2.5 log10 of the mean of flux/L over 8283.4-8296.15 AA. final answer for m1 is 0.05 mag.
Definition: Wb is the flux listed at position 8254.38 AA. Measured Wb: 7.07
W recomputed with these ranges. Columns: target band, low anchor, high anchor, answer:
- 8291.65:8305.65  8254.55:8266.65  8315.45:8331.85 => 0.6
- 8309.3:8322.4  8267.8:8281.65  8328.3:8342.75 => 0.0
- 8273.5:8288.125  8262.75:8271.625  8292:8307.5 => -1.0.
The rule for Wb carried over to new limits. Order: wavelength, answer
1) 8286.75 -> 7.06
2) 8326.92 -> 7.161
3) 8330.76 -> 6.468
